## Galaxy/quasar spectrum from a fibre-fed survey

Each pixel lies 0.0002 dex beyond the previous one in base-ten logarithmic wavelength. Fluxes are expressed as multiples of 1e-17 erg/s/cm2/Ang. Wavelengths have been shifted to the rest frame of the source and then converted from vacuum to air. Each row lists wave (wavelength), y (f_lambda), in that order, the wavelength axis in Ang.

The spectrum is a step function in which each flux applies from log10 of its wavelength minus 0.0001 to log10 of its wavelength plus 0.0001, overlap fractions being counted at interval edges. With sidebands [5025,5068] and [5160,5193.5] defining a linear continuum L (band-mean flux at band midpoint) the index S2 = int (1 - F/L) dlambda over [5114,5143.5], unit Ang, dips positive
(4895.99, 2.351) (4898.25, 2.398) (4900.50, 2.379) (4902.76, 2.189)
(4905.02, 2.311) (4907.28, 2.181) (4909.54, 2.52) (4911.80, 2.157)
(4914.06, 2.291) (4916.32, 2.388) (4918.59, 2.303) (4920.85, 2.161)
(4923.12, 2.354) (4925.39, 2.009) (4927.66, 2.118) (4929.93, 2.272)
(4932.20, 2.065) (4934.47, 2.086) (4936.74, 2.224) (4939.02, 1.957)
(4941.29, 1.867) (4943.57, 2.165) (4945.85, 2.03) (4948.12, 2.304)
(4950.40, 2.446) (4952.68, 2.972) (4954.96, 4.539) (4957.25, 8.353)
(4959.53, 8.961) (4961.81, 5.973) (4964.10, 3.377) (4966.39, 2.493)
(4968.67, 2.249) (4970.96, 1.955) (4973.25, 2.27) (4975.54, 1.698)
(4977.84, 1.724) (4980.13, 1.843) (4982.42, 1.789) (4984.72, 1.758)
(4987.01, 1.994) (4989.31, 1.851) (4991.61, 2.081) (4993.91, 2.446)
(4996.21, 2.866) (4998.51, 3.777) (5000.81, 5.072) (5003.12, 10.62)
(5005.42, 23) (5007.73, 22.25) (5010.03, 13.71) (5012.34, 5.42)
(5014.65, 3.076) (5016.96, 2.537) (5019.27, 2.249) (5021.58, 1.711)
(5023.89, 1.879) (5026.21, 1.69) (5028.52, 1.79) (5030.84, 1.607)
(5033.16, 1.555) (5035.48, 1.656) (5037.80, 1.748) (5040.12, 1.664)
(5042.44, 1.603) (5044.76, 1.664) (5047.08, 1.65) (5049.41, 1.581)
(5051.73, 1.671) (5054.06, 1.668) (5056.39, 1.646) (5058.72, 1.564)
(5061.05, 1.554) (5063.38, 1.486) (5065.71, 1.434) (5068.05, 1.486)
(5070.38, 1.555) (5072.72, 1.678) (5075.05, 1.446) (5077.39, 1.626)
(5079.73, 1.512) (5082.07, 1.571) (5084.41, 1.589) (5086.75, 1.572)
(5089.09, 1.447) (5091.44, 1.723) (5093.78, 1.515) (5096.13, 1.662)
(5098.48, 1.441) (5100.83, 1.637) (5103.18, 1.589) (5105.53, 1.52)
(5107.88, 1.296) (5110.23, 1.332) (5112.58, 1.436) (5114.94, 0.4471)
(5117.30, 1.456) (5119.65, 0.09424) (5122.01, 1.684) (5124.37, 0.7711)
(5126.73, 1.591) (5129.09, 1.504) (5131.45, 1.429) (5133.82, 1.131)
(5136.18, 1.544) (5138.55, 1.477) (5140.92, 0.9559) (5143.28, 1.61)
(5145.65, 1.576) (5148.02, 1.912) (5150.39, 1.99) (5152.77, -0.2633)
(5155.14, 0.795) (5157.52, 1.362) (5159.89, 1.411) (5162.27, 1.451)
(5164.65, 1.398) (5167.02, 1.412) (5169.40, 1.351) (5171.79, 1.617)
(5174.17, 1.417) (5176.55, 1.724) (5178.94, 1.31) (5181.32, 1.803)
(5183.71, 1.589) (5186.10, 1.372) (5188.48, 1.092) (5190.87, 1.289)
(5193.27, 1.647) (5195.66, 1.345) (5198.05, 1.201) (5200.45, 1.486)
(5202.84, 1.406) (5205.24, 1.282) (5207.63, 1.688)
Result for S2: 6.11 Ang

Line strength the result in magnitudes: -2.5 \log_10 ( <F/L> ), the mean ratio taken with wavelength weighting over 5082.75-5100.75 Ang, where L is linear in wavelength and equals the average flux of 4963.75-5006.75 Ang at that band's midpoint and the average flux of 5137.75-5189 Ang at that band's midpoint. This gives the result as 0.482 mag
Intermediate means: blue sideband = 4.03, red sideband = 1.38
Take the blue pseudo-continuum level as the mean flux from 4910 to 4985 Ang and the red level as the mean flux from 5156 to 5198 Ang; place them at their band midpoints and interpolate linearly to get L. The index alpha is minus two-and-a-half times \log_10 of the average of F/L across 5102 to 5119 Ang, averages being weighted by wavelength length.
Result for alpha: 0.40 mag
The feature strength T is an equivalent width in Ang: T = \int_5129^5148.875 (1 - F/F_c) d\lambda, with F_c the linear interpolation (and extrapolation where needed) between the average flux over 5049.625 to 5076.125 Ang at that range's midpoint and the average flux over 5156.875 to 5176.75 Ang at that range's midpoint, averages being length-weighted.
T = 0.41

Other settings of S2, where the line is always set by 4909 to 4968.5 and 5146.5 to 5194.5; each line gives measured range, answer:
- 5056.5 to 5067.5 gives 3.2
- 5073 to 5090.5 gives 4.0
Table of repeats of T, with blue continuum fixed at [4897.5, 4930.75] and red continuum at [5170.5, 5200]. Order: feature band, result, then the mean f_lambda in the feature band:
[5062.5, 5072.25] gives 1.6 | 1.5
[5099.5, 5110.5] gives 1.3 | 1.49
